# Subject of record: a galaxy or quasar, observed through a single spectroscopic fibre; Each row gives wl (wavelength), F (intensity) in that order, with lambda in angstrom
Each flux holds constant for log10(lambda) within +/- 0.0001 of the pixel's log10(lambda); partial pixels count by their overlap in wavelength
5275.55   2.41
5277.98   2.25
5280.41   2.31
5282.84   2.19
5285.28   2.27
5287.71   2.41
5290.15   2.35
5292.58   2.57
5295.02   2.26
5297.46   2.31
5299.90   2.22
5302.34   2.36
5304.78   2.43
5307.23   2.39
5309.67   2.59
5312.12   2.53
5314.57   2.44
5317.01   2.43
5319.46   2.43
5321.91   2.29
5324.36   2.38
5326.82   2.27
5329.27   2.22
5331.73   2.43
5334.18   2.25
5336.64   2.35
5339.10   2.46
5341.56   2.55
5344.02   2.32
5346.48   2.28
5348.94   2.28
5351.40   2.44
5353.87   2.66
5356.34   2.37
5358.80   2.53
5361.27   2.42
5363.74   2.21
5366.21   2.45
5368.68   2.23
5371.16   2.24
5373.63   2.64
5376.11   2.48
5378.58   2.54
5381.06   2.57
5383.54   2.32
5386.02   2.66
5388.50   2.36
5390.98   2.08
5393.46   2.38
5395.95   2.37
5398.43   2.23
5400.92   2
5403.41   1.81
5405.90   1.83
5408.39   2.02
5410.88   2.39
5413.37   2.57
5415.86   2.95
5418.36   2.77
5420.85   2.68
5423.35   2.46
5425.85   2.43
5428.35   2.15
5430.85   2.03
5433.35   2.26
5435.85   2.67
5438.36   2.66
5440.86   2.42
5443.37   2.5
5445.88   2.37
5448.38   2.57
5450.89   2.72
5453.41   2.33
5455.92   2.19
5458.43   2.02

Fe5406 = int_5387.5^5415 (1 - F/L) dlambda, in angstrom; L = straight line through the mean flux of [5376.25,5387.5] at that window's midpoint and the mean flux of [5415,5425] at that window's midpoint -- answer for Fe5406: 4.3 angstrom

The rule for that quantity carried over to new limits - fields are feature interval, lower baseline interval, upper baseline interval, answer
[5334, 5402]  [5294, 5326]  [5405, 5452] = 1.0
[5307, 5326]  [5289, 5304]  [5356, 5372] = -0.7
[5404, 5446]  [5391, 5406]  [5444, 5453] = -1.4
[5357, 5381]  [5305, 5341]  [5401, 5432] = -0.6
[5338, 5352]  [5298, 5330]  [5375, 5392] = 0.1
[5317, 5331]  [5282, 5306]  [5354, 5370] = 0.2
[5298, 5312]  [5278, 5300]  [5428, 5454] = -0.4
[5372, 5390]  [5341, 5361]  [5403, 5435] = -0.8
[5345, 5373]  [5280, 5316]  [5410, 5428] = 1.2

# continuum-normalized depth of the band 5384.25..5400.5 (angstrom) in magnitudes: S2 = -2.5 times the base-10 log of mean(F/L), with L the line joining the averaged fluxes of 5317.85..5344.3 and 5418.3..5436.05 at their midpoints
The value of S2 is 0.02 mag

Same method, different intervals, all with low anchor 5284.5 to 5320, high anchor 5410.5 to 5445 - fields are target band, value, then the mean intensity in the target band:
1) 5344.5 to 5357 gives 0.02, 2.4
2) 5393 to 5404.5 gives 0.15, 2.15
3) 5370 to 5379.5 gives -0.01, 2.48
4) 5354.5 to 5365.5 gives 0.02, 2.4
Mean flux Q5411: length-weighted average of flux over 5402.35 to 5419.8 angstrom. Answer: 2.34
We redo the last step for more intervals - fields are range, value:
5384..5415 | 2.24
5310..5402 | 2.38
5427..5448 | 2.39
